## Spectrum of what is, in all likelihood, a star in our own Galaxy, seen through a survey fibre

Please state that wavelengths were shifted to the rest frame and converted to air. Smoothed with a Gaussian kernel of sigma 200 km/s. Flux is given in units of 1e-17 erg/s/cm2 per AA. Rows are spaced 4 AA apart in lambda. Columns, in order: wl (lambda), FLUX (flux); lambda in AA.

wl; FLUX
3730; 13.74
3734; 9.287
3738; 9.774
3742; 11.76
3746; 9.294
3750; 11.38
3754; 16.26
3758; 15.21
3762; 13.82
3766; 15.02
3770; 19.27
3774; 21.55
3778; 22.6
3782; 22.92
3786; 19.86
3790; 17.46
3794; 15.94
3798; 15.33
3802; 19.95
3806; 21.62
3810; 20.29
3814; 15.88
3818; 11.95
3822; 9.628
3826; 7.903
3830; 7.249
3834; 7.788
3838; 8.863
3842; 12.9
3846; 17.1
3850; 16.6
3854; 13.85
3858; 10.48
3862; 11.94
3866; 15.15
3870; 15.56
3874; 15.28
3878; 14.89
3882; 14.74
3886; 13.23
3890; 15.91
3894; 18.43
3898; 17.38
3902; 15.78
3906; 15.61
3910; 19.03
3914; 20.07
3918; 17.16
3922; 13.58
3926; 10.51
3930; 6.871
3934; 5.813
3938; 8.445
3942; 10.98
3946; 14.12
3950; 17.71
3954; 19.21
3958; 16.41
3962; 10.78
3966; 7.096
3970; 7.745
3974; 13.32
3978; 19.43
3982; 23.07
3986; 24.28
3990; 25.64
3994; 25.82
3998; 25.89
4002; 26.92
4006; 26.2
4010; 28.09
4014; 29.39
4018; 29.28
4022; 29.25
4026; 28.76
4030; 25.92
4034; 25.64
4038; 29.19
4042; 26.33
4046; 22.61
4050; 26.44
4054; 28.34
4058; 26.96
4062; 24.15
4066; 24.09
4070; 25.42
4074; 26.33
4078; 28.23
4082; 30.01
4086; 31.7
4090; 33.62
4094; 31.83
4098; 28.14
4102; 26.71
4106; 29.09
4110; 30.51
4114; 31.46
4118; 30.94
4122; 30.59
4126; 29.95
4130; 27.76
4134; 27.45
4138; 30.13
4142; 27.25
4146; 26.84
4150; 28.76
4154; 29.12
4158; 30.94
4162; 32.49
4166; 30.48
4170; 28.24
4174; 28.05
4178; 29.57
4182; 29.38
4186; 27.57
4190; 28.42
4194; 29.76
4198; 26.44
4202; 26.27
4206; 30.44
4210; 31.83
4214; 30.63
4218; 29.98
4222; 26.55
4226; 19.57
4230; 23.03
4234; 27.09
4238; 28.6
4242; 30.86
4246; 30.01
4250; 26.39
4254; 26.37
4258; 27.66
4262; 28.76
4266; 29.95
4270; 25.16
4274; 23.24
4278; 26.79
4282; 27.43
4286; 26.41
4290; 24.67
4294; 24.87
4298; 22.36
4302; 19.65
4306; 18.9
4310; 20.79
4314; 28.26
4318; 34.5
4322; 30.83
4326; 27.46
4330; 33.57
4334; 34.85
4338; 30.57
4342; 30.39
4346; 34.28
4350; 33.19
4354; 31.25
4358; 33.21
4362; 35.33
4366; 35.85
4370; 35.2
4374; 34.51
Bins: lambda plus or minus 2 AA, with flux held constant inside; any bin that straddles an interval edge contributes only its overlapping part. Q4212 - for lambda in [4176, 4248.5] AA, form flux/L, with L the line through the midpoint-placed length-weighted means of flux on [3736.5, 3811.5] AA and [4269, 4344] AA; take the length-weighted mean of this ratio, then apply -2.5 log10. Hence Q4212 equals -0.12 mag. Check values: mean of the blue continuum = 16.8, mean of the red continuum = 26.9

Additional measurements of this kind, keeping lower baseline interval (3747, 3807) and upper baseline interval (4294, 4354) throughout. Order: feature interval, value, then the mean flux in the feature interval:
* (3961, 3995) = 0.24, 17.4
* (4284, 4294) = 0.10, 25.4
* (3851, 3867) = 0.43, 12.9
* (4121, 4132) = -0.19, 29.3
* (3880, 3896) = 0.26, 15.6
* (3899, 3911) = 0.21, 16.7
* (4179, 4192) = -0.11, 28.5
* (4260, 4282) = 0.02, 26.8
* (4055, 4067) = -0.09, 25.4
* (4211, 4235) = 0.01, 26.3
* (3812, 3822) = 0.38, 13.1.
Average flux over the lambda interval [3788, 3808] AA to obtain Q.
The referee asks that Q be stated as 18.1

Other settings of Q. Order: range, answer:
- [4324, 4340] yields 31.6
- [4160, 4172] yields 30.4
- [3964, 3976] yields 9.39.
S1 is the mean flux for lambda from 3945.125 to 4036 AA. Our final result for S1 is 21.8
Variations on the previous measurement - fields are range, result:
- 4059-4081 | 25.9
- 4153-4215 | 29.3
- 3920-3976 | 11.6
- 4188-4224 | 28.9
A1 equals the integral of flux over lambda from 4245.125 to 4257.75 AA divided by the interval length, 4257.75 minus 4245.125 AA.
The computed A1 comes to 27.4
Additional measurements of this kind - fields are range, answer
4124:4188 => 29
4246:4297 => 26.5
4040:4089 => 26.9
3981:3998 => 24.9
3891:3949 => 13.9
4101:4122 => 30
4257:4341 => 27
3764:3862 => 15.4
